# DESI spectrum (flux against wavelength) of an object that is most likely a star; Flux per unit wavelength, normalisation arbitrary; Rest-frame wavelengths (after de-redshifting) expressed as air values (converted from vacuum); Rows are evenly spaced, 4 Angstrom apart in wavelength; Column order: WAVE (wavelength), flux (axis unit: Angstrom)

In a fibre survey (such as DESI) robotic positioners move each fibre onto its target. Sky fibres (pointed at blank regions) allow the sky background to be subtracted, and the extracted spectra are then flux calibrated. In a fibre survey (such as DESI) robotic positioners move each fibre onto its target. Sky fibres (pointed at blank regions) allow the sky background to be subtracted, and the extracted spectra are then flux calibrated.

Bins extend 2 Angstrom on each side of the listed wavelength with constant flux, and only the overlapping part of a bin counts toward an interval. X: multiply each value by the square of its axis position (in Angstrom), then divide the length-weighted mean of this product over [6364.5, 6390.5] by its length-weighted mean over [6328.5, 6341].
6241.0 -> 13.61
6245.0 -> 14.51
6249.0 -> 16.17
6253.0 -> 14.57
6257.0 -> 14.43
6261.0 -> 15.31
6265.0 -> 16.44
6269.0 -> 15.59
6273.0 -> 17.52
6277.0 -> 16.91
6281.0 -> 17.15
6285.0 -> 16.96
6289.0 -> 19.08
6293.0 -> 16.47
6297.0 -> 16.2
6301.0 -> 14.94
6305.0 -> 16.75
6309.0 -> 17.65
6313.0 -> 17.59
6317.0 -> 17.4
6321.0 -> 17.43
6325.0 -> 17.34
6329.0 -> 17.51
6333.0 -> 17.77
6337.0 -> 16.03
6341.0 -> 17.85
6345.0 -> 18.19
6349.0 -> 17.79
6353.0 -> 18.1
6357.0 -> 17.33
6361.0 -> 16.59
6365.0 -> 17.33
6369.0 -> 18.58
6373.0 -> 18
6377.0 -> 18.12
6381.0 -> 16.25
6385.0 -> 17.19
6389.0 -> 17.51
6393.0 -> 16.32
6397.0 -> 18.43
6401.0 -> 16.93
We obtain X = 1.04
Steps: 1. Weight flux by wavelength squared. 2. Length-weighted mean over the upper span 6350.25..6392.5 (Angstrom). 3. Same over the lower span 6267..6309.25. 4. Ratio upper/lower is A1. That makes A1 1.07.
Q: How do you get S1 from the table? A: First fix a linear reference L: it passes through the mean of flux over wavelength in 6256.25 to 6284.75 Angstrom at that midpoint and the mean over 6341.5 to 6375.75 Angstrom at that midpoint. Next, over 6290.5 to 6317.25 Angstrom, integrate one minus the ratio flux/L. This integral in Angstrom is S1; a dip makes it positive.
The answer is 0.24 Angstrom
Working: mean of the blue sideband 16.3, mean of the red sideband 17.8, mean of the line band 16.7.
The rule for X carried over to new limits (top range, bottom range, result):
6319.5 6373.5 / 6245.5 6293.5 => 1.10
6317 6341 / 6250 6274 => 1.13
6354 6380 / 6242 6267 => 1.20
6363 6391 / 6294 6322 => 1.07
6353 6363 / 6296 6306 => 1.10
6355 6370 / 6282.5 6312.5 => 1.05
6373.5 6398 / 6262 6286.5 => 1.07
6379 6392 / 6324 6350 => 0.98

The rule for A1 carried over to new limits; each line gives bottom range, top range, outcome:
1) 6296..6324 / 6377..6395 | 1.03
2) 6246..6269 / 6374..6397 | 1.17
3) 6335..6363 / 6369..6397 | 1.01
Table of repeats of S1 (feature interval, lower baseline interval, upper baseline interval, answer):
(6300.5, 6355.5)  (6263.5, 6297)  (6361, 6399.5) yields -0.5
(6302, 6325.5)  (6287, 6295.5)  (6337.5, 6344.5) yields 0.5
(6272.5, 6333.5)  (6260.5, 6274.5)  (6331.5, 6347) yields -1.1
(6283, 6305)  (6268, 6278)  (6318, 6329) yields 0.4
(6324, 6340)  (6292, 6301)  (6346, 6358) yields 0.0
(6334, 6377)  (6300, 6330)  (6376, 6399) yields -1.0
